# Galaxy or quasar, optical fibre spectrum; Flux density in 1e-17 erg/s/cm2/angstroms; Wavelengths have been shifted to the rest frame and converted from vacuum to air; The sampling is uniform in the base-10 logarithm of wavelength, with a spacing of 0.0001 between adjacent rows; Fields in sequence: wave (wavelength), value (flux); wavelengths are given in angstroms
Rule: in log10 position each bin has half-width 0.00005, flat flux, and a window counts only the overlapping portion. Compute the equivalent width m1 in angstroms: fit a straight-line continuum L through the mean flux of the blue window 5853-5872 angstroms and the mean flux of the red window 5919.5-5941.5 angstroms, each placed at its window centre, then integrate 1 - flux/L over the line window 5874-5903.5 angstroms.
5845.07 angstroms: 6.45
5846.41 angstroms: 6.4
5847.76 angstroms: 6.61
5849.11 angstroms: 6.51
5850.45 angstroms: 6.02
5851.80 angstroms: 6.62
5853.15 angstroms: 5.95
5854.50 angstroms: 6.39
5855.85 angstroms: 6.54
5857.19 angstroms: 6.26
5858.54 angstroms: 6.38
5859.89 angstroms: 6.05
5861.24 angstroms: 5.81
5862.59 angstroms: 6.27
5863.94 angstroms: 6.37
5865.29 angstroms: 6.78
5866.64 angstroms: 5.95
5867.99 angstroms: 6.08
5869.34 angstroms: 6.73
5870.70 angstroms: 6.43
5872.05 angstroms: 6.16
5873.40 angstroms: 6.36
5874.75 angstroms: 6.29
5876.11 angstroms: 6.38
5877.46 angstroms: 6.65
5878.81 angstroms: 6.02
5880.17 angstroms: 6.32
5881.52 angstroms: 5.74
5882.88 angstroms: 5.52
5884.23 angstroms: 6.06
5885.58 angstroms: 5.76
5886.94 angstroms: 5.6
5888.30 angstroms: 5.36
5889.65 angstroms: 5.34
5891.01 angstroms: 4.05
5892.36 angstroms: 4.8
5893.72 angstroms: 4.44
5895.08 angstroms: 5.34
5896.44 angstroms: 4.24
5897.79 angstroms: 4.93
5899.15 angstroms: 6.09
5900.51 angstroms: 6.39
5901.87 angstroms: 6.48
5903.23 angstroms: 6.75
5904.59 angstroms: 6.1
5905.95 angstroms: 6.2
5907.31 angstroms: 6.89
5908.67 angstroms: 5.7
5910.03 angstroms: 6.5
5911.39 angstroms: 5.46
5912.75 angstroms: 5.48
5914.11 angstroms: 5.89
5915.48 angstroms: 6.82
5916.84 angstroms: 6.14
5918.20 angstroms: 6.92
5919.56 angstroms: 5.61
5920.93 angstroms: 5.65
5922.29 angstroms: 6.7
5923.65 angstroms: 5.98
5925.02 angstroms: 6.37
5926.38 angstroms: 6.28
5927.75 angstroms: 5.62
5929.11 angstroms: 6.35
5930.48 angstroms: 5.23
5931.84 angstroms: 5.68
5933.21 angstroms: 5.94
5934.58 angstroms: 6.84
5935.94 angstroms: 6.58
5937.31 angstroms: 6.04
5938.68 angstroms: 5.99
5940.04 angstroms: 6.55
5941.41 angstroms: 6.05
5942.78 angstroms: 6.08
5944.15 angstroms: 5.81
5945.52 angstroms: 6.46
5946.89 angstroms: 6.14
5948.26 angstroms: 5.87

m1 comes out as 2.7 angstroms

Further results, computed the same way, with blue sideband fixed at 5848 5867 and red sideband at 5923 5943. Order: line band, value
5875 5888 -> 0.5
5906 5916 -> 0.1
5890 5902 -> 2.0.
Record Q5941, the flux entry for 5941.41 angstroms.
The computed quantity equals 6.05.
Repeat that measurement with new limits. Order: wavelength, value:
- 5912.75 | 5.48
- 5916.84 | 6.14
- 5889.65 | 5.34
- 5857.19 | 6.26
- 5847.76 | 6.61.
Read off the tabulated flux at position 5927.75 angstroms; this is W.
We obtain 5.62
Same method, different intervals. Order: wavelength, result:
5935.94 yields 6.58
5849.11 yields 6.51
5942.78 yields 6.08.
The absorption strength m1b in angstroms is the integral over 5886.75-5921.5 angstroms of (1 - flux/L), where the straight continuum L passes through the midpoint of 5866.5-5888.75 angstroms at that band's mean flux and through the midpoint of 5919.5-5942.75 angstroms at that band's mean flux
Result 2.0 angstroms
